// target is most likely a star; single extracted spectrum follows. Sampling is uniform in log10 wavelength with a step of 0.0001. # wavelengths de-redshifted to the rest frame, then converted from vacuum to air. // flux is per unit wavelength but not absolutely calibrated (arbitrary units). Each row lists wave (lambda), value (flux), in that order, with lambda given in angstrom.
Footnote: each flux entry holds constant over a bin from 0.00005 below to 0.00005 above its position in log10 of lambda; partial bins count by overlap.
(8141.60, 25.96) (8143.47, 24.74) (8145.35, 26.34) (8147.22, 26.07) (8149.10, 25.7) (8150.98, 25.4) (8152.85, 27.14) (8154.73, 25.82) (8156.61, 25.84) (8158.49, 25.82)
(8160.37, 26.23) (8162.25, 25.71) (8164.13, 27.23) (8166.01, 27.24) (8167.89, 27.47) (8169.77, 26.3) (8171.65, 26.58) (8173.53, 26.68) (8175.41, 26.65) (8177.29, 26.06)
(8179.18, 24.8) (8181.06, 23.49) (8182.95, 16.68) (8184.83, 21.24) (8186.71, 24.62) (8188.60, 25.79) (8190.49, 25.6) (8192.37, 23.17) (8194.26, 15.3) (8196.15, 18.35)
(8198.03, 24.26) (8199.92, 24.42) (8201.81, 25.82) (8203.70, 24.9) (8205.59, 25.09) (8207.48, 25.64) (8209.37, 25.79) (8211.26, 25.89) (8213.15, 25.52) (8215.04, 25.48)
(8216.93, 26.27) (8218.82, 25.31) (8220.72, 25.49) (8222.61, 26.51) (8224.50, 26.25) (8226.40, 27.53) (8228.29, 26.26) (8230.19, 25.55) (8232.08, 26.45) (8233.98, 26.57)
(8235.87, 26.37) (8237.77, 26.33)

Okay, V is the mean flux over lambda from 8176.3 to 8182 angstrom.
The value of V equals 24.8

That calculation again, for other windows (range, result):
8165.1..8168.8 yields 27.4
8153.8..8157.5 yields 25.8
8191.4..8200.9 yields 21.1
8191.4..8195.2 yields 19.3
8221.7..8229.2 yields 26.6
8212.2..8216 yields 25.5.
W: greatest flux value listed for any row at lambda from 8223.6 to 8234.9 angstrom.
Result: 27.53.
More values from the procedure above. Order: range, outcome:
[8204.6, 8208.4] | 25.64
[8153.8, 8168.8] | 27.47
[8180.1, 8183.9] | 23.49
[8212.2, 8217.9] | 26.27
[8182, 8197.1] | 25.79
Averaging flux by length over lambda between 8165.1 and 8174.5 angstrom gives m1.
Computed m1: 26.9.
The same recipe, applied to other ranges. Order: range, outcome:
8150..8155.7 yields 26.1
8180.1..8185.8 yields 20.5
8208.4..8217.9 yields 25.8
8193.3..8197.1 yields 16.9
